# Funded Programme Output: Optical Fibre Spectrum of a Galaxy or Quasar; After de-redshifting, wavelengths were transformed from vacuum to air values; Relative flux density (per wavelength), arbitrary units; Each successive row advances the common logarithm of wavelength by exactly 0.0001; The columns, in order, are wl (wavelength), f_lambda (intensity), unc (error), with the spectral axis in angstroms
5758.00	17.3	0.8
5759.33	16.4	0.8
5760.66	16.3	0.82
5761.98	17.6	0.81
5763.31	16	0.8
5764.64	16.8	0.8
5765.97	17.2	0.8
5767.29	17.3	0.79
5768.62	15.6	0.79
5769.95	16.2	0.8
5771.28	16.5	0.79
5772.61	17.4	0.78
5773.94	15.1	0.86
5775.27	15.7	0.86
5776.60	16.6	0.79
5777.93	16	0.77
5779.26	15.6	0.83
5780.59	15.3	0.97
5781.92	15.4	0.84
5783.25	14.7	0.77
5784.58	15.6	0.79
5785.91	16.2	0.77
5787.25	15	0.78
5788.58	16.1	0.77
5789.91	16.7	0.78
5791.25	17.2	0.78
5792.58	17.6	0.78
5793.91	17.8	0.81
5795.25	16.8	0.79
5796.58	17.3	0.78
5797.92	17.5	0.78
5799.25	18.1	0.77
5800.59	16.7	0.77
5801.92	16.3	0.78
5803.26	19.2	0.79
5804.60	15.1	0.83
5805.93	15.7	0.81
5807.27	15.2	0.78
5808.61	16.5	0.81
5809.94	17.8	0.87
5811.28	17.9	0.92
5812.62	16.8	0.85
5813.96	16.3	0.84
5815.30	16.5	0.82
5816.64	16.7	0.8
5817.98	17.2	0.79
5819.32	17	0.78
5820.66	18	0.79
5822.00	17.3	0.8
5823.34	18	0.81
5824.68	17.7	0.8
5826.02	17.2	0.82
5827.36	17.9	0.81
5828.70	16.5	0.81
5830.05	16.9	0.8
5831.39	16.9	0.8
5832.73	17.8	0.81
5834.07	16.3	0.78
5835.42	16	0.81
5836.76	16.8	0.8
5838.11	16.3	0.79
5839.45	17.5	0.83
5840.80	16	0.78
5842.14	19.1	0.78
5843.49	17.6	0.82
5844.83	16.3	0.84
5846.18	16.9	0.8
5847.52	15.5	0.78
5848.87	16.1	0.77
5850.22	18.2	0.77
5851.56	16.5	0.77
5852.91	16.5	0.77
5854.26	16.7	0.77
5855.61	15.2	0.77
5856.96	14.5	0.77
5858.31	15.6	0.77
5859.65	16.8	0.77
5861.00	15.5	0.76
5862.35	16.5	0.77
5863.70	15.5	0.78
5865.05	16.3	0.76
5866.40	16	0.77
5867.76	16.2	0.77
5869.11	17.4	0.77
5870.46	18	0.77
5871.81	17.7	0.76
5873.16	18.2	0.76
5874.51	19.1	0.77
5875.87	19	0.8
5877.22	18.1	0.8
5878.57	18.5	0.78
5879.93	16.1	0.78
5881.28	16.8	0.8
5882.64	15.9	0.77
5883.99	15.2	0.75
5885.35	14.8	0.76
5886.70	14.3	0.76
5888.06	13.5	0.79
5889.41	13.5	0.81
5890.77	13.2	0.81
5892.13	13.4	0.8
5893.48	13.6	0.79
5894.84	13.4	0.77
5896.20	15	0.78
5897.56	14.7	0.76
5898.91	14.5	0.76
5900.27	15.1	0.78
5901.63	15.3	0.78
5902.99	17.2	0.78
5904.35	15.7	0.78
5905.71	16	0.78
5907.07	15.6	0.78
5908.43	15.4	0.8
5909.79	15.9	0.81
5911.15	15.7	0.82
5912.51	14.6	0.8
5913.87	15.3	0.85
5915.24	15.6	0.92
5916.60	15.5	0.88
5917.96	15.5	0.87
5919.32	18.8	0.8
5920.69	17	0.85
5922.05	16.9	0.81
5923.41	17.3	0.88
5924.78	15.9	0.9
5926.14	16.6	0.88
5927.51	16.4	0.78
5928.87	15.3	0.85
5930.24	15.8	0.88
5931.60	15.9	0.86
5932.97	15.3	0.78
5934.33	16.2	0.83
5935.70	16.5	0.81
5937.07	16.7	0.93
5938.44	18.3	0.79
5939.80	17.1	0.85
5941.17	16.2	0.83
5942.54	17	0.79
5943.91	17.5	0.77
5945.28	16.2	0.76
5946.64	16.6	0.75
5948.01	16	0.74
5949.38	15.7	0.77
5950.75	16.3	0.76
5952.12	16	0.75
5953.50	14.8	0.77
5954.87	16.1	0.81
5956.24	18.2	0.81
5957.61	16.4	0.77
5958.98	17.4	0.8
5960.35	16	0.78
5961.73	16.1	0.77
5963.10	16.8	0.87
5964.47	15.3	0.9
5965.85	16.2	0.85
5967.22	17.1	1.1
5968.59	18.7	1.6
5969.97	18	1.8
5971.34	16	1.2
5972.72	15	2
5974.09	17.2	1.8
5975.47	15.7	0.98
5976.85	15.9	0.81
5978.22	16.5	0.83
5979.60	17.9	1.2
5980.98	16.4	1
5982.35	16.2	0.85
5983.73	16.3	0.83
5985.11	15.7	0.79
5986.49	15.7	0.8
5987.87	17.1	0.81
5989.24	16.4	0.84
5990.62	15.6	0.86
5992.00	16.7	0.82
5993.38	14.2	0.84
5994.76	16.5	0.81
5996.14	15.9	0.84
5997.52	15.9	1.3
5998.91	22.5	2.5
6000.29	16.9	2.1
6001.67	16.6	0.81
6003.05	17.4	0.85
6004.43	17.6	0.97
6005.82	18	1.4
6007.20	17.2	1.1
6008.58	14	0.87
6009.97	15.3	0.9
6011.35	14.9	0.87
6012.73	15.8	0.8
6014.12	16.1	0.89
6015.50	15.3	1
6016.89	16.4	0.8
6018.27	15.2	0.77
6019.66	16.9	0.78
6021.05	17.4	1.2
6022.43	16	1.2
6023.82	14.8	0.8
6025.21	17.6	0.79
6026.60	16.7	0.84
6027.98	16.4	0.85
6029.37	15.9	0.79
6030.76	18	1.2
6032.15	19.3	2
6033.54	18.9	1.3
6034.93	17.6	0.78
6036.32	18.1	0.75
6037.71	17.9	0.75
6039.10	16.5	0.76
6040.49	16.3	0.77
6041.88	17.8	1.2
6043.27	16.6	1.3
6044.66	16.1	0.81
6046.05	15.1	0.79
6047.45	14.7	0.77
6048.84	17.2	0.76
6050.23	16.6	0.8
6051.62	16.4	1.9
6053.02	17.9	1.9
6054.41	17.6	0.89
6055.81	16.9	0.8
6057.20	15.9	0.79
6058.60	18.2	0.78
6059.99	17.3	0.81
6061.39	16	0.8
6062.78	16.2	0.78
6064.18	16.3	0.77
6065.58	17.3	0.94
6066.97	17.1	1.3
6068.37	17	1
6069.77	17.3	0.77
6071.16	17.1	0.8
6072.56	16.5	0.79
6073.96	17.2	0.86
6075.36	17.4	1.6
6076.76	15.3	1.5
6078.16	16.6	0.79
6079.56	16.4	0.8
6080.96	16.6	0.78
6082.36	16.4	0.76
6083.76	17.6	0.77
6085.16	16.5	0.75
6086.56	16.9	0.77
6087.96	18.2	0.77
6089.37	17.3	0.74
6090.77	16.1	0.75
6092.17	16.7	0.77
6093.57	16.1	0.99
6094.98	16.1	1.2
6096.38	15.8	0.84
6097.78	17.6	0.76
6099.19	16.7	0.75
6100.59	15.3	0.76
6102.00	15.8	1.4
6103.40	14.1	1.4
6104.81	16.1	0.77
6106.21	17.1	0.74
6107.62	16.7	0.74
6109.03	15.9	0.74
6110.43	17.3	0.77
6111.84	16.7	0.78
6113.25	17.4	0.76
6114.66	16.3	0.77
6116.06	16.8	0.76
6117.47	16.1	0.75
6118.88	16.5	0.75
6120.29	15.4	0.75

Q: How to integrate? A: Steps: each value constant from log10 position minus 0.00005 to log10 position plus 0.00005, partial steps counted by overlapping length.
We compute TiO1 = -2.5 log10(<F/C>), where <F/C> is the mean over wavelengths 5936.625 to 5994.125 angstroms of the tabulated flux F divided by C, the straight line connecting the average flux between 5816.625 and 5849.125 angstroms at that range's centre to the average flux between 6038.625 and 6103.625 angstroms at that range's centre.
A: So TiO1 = 0.02 mag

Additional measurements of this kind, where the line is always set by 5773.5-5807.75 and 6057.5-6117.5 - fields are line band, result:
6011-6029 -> 0.03 mag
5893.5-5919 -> 0.08 mag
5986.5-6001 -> -0.01 mag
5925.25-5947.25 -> 0.00 mag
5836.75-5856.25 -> -0.02 mag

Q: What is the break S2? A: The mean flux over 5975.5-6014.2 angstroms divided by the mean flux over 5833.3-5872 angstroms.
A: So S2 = 1.00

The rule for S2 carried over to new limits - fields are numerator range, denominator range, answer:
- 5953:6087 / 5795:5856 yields 0.98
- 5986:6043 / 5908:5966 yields 1.03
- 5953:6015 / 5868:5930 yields 1.04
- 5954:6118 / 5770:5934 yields 1.02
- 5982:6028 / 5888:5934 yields 1.06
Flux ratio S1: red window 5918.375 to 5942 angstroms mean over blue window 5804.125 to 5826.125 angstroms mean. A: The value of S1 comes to 0.98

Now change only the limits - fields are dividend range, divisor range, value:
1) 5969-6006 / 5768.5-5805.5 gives 1.01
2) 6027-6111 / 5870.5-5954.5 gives 1.05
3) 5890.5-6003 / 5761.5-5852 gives 0.97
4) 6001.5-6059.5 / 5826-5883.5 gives 0.99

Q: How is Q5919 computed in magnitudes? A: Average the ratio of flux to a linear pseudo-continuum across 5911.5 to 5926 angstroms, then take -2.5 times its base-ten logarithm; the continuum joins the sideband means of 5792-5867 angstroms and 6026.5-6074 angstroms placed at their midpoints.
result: 0.04 mag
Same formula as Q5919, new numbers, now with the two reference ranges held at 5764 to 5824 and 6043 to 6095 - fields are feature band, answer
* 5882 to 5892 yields 0.166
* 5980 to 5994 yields 0.040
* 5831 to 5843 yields -0.022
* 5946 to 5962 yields 0.025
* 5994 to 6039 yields -0.009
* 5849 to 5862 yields 0.030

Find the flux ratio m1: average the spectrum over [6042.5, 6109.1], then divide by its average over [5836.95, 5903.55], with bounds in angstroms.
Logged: 1.0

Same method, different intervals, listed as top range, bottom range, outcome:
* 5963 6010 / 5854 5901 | 1.05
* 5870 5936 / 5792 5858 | 0.94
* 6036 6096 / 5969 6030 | 1.02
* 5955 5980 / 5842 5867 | 1.02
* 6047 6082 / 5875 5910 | 1.09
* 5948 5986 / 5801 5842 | 0.97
